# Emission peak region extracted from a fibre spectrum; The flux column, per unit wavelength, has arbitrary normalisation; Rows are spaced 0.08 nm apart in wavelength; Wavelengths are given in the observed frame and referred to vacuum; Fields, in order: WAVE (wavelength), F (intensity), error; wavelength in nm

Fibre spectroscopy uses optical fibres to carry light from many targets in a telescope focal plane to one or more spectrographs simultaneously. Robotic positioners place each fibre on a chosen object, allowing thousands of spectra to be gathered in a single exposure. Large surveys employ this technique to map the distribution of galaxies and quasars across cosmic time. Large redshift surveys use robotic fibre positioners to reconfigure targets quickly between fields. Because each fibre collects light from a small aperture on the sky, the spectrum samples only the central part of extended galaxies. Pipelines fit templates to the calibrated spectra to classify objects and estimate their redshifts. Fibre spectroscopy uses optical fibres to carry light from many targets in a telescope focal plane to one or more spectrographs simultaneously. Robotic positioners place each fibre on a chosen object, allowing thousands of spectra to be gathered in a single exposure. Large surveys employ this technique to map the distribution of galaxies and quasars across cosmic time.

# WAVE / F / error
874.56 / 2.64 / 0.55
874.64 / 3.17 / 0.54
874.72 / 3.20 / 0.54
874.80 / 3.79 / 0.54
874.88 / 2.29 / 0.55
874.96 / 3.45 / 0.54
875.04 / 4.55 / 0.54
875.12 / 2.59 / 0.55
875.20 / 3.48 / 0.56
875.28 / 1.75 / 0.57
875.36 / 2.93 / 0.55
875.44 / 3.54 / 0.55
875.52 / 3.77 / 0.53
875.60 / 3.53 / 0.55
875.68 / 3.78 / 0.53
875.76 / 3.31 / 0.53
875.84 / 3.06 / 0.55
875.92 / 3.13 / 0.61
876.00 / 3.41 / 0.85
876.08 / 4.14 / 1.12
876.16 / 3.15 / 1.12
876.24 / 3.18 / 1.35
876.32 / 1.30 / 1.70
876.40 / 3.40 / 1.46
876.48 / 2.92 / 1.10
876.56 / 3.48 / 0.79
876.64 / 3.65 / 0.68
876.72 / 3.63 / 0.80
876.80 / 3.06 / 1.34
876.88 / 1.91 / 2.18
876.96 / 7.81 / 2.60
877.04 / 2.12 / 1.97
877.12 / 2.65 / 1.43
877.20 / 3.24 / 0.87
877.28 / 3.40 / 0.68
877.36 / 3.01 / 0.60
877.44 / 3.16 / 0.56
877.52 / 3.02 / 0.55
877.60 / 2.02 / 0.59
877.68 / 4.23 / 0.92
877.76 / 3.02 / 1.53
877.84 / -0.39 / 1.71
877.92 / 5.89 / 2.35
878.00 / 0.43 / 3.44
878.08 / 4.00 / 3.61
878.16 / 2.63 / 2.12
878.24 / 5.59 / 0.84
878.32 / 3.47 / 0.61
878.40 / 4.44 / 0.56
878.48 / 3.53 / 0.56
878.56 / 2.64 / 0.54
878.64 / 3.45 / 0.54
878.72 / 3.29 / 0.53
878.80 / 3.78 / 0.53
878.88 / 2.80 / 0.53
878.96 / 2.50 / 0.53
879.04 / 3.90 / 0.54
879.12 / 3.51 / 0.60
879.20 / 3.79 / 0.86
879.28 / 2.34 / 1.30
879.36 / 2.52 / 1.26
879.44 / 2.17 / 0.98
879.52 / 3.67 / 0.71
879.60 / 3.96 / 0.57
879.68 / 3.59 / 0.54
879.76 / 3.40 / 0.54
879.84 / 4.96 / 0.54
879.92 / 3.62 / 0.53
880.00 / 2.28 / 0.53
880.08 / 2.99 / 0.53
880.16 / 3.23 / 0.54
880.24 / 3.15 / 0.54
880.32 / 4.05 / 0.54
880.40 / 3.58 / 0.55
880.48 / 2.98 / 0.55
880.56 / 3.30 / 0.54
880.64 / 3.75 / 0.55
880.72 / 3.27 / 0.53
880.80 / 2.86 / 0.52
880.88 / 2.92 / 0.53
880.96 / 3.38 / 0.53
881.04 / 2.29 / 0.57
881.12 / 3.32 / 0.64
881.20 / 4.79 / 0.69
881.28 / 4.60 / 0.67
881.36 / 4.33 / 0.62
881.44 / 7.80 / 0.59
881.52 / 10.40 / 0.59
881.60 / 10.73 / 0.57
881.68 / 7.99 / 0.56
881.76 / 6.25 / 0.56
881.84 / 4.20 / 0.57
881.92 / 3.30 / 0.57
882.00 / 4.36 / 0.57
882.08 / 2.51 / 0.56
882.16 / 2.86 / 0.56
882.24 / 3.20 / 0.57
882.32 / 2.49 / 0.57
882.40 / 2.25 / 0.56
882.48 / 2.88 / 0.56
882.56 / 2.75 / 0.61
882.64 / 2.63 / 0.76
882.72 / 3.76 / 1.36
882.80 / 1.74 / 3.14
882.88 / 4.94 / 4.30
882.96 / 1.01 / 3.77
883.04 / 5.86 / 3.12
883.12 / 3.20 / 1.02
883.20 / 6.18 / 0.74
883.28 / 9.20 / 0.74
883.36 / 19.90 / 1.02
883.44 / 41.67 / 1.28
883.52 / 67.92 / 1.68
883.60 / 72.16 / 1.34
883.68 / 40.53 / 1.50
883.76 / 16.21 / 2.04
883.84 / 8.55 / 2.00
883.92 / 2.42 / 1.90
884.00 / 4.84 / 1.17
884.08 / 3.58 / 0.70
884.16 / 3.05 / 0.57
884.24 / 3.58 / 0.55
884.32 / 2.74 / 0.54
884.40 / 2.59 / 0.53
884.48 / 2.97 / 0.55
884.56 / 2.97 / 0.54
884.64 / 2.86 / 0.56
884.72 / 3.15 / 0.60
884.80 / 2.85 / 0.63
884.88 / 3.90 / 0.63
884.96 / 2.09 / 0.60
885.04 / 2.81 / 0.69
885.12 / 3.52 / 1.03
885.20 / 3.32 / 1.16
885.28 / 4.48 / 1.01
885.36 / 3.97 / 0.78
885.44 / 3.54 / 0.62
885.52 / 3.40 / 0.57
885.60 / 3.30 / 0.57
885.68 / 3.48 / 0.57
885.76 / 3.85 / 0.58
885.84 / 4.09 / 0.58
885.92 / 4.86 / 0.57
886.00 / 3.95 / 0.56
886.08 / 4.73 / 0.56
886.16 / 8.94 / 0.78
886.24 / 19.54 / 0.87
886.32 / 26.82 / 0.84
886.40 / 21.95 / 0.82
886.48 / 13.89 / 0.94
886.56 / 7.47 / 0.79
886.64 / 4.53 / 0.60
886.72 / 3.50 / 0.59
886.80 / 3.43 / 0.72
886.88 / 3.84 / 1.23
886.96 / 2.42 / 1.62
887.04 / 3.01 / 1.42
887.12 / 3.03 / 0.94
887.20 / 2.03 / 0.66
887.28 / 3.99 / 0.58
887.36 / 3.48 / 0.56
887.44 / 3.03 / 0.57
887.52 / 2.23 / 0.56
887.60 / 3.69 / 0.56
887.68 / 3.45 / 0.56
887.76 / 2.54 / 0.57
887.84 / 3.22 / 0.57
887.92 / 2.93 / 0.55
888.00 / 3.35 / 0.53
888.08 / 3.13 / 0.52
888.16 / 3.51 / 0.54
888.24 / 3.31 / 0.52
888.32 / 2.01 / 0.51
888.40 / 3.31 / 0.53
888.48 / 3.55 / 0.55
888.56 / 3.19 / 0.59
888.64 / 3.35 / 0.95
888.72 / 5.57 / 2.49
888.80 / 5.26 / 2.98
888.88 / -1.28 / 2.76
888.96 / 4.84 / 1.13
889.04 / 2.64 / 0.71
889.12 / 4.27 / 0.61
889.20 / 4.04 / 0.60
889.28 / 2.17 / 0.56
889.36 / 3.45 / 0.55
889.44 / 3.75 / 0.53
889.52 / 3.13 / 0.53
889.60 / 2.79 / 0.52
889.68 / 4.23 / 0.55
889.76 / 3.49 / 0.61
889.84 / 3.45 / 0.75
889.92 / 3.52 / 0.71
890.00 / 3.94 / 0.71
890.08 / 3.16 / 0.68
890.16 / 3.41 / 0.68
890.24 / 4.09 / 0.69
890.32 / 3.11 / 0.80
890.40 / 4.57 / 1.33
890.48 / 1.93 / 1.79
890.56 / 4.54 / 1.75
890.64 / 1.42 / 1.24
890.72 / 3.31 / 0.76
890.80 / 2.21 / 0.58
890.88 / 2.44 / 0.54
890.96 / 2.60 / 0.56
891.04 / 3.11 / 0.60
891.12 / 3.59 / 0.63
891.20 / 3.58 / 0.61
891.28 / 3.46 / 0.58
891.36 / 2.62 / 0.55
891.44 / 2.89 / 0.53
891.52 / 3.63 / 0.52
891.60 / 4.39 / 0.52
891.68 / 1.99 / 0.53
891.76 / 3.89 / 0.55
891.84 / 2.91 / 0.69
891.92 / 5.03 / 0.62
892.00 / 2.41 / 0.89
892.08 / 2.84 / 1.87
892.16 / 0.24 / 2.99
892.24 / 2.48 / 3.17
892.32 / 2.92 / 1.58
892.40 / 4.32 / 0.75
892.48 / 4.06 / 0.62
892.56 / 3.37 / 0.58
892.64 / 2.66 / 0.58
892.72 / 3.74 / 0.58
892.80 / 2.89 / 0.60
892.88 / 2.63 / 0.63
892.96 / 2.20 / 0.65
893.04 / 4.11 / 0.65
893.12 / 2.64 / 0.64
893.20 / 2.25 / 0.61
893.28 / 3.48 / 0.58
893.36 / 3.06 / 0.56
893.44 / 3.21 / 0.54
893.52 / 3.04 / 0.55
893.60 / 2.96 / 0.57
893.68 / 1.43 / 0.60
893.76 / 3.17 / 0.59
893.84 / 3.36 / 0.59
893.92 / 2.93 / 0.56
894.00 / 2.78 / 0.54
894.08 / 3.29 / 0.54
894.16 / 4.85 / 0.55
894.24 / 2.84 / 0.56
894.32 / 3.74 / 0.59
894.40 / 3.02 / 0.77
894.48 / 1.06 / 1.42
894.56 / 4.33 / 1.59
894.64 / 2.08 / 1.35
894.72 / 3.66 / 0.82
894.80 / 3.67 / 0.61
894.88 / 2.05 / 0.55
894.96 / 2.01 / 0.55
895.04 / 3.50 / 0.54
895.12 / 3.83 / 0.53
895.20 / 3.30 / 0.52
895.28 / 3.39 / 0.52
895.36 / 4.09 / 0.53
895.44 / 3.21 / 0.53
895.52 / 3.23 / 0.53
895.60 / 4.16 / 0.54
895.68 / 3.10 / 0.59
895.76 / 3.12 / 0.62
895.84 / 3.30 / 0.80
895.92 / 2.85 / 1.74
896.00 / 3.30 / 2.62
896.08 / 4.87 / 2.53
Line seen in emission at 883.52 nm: H-alpha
